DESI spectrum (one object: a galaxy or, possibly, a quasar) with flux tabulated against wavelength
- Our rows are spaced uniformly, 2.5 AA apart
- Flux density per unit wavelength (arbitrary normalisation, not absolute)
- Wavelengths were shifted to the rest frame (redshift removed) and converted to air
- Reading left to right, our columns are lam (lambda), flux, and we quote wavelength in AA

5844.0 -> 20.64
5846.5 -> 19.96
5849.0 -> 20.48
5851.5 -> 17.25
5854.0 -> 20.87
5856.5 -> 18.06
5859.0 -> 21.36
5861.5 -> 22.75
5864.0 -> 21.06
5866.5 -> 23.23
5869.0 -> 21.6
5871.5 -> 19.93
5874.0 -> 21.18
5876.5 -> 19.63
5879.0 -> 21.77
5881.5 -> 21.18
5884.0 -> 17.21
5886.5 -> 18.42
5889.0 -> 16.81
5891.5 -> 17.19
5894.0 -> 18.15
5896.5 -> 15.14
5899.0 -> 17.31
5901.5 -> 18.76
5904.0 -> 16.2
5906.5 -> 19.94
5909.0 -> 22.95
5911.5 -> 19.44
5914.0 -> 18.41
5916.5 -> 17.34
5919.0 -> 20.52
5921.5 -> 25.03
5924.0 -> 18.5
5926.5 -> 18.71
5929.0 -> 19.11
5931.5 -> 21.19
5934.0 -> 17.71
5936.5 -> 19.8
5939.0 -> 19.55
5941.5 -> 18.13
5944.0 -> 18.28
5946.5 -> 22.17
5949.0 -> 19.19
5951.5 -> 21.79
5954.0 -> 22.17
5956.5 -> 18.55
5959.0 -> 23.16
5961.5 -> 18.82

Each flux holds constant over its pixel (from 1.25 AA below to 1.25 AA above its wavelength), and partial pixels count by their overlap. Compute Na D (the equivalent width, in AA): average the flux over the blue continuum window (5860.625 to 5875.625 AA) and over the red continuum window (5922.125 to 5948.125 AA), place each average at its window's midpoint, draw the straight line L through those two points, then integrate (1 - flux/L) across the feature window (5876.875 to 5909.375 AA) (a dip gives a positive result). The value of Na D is 3.6 AA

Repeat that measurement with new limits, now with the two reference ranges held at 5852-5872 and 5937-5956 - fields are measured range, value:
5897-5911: 1.2 AA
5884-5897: 2.2 AA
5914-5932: 0.4 AA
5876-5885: 0.3 AA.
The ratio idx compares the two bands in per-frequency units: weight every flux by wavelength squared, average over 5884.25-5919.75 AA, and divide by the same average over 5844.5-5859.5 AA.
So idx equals 0.95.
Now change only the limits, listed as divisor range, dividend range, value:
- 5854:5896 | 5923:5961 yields 1.02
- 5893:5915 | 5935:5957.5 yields 1.09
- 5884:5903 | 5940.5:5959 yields 1.19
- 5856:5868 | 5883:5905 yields 0.81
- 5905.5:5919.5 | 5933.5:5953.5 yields 1.01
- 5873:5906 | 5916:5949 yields 1.09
